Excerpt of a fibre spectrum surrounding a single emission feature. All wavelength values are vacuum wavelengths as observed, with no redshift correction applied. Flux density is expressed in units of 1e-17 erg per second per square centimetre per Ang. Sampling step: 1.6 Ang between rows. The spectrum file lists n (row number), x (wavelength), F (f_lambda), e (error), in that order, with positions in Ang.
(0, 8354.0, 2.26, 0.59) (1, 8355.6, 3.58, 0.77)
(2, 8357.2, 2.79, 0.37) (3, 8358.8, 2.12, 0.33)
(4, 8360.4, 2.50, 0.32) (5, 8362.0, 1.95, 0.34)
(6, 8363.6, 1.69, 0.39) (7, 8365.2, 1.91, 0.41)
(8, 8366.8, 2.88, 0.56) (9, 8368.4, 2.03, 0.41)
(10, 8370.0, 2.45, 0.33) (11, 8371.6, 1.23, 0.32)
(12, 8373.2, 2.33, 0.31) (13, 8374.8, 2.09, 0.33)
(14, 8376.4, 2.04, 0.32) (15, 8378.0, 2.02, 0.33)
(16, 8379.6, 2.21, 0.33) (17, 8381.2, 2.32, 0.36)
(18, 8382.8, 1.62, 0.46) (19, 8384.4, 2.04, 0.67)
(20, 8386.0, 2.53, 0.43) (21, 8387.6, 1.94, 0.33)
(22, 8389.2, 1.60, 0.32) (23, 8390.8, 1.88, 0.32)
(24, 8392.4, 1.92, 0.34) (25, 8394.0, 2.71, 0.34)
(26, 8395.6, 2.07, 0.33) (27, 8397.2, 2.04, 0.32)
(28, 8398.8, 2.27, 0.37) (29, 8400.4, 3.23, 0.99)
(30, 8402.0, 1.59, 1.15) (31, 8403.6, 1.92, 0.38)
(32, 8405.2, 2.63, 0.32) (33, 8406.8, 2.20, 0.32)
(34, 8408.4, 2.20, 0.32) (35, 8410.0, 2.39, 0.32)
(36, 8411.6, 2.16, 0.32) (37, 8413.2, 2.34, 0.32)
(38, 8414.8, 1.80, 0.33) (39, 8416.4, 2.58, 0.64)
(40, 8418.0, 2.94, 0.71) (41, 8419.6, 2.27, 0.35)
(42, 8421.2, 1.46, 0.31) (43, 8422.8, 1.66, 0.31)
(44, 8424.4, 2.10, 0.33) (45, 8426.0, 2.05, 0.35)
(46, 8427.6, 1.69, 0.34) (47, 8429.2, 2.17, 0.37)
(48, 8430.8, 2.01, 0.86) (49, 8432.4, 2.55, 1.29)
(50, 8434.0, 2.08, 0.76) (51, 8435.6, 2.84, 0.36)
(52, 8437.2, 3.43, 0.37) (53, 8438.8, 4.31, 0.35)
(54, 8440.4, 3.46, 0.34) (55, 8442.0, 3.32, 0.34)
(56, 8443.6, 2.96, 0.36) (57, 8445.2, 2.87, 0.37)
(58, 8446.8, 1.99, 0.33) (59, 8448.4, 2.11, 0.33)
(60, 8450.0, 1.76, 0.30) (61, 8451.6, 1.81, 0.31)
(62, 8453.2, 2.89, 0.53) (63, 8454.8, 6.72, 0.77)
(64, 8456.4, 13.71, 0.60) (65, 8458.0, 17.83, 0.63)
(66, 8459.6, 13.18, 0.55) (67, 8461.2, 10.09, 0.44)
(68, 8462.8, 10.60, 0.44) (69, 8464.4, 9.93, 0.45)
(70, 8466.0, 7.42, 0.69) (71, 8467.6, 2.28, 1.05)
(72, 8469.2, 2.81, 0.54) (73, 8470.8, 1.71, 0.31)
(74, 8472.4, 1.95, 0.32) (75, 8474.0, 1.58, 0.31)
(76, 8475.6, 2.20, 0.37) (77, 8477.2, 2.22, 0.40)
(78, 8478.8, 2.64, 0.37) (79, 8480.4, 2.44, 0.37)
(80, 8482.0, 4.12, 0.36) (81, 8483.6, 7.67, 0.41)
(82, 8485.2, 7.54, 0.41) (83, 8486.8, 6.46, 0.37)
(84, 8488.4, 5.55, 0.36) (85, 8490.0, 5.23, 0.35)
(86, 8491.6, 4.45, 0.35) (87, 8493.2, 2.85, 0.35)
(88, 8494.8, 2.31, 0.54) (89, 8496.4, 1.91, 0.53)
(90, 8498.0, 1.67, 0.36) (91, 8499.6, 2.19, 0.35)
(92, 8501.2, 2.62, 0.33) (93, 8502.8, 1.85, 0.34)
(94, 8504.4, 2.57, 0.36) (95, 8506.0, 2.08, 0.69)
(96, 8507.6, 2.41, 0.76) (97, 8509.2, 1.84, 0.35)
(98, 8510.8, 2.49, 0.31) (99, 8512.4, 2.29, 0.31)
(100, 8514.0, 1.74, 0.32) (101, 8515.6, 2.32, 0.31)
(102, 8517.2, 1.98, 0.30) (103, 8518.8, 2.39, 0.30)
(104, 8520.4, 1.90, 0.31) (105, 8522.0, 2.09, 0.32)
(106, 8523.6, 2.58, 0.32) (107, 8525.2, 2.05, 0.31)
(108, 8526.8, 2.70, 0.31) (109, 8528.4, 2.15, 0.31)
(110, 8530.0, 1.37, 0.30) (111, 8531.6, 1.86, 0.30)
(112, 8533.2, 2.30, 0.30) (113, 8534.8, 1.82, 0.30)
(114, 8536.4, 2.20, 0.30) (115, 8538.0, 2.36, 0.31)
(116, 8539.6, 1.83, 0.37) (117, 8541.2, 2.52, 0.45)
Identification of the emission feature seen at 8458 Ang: Halpha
